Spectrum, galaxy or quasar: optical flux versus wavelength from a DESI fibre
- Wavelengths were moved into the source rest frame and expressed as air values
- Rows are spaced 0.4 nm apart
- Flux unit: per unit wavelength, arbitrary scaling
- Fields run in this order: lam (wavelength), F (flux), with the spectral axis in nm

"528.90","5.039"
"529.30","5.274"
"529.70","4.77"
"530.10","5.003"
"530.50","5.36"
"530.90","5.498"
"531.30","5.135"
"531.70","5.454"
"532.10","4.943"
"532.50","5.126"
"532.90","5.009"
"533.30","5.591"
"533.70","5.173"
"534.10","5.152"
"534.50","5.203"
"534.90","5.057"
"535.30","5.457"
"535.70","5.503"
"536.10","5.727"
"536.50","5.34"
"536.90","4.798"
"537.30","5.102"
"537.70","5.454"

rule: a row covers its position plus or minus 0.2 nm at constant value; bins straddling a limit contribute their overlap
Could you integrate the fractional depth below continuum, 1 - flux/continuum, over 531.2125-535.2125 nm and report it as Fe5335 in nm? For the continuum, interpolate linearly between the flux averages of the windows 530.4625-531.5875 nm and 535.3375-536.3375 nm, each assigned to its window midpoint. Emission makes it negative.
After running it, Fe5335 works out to 0.186 nm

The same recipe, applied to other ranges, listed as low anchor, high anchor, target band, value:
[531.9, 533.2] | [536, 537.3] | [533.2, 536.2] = -0.11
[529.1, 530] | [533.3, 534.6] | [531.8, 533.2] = 0.02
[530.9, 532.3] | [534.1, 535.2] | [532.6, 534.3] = -0.01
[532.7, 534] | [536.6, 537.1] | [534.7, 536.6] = -0.15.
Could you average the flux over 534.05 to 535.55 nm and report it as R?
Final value 5.23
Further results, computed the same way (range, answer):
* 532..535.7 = 5.21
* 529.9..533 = 5.2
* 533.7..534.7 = 5.18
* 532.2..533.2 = 5.11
